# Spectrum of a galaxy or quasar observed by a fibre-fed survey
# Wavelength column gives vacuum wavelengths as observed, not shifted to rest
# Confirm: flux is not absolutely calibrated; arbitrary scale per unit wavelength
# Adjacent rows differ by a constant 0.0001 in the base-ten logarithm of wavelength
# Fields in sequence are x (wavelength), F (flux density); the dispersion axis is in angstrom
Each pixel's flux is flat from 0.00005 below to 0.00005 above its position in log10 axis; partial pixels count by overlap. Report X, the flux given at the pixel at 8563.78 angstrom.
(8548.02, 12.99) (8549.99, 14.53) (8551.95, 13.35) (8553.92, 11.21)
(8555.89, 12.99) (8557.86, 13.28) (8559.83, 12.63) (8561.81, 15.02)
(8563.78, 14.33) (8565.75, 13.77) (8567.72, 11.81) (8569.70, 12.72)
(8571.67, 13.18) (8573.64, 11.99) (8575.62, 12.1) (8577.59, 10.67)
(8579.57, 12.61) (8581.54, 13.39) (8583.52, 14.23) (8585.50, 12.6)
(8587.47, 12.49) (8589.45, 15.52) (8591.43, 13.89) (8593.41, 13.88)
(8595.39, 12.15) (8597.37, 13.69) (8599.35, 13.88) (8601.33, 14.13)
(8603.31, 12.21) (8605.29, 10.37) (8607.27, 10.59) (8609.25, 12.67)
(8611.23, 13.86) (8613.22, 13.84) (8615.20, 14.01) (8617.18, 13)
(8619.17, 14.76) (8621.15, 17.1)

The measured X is 14.33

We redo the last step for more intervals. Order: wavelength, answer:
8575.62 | 12.1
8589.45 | 15.52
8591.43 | 13.89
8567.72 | 11.81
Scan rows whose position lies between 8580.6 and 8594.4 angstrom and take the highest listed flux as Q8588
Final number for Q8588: 15.52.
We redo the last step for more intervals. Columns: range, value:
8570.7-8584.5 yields 14.23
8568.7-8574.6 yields 13.18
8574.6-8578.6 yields 12.1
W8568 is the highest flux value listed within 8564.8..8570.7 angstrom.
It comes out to 13.77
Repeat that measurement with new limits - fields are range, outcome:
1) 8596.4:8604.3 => 14.13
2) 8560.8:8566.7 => 15.02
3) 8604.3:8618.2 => 14.01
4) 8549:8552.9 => 14.53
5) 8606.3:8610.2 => 12.67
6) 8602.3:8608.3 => 12.21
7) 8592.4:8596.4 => 13.88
